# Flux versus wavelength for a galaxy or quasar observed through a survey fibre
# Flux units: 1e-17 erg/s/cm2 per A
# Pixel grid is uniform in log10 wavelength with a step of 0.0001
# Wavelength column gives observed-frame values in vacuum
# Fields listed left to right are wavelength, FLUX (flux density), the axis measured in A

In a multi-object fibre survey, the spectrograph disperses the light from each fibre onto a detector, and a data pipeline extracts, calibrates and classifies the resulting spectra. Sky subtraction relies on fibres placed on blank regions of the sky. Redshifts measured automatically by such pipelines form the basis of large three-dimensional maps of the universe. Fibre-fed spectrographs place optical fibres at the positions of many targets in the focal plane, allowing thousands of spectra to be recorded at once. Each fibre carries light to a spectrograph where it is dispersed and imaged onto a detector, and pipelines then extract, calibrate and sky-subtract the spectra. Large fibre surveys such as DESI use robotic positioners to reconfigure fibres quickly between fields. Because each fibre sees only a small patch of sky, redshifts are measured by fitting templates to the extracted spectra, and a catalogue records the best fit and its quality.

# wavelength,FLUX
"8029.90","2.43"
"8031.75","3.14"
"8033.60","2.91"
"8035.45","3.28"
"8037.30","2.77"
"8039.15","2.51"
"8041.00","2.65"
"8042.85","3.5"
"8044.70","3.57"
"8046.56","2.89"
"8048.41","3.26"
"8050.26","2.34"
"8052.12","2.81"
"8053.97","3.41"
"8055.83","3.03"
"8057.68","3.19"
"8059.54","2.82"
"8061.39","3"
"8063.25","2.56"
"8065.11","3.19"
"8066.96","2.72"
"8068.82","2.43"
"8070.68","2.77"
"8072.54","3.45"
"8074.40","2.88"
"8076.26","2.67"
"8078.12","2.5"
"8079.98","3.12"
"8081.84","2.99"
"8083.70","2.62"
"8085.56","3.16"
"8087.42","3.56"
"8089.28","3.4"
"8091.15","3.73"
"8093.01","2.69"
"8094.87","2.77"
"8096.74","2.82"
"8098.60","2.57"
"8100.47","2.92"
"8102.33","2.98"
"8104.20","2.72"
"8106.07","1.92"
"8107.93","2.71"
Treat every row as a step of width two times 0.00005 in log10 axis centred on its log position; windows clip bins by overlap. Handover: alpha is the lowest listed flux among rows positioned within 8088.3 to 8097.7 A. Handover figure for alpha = 2.69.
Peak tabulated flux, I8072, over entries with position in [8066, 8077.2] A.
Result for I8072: 3.45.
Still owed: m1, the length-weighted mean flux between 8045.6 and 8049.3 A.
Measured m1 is 3.07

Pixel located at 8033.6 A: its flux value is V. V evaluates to 2.91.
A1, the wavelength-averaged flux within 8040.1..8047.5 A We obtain 3.15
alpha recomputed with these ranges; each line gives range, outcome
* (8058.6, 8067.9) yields 2.56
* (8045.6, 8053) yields 2.34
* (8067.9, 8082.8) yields 2.43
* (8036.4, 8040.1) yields 2.51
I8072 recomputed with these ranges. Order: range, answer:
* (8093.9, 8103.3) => 2.98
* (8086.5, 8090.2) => 3.56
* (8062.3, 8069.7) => 3.19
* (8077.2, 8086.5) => 3.16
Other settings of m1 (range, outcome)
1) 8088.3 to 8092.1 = 3.56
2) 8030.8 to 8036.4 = 3.11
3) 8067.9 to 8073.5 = 2.88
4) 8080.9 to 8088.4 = 3.09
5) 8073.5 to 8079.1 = 2.69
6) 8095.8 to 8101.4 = 2.77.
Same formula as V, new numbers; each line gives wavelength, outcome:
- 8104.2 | 2.72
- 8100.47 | 2.92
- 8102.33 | 2.98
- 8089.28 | 3.4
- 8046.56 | 2.89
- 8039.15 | 2.51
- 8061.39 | 3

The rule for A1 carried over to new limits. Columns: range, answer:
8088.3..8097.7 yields 3.08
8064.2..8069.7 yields 2.78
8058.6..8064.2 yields 2.79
